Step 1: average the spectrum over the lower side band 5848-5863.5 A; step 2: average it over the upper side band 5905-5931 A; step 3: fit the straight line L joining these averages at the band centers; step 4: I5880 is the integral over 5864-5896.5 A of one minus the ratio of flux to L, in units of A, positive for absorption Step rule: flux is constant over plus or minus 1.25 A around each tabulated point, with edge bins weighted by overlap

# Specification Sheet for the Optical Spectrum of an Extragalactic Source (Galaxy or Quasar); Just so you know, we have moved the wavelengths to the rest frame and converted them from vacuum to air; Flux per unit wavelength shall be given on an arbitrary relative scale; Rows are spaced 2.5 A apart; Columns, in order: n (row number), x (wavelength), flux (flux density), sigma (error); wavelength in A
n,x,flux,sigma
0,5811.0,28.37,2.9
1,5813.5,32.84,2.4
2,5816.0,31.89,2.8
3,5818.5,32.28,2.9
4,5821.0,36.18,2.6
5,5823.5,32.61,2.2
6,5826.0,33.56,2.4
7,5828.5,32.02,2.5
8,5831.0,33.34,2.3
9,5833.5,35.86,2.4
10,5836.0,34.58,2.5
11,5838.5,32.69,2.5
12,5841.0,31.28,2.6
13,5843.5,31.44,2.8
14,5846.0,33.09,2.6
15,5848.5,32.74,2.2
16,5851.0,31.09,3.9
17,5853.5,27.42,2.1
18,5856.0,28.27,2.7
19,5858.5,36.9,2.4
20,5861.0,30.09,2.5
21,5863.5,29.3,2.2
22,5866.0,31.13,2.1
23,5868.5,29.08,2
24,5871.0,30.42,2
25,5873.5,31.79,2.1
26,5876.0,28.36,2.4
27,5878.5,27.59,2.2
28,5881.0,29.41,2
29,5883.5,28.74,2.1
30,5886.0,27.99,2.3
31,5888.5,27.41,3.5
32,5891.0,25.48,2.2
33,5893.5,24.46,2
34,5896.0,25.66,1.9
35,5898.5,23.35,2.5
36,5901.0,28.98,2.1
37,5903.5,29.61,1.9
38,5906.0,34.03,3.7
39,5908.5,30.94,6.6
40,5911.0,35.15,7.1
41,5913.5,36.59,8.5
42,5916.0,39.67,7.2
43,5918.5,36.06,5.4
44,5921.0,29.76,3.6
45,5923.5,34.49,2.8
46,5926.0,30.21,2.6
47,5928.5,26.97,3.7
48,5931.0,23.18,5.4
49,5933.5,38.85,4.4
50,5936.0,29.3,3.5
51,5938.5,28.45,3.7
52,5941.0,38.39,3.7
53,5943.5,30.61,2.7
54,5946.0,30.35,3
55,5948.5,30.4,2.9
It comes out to 3.4 A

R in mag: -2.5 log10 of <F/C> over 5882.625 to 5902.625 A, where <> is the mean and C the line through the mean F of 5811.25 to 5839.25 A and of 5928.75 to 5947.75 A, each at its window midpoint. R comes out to 0.20 mag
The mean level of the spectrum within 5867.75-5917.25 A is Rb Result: 29.7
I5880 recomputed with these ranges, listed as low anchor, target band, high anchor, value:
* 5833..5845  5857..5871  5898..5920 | 0.8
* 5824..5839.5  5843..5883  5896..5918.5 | 3.1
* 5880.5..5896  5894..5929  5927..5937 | -3.8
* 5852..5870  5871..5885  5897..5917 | 0.8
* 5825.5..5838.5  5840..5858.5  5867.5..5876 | 0.6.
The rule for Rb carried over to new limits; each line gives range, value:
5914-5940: 31.9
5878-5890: 28.2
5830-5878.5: 31.4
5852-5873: 30.4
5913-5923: 35.4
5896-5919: 32.2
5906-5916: 34.9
